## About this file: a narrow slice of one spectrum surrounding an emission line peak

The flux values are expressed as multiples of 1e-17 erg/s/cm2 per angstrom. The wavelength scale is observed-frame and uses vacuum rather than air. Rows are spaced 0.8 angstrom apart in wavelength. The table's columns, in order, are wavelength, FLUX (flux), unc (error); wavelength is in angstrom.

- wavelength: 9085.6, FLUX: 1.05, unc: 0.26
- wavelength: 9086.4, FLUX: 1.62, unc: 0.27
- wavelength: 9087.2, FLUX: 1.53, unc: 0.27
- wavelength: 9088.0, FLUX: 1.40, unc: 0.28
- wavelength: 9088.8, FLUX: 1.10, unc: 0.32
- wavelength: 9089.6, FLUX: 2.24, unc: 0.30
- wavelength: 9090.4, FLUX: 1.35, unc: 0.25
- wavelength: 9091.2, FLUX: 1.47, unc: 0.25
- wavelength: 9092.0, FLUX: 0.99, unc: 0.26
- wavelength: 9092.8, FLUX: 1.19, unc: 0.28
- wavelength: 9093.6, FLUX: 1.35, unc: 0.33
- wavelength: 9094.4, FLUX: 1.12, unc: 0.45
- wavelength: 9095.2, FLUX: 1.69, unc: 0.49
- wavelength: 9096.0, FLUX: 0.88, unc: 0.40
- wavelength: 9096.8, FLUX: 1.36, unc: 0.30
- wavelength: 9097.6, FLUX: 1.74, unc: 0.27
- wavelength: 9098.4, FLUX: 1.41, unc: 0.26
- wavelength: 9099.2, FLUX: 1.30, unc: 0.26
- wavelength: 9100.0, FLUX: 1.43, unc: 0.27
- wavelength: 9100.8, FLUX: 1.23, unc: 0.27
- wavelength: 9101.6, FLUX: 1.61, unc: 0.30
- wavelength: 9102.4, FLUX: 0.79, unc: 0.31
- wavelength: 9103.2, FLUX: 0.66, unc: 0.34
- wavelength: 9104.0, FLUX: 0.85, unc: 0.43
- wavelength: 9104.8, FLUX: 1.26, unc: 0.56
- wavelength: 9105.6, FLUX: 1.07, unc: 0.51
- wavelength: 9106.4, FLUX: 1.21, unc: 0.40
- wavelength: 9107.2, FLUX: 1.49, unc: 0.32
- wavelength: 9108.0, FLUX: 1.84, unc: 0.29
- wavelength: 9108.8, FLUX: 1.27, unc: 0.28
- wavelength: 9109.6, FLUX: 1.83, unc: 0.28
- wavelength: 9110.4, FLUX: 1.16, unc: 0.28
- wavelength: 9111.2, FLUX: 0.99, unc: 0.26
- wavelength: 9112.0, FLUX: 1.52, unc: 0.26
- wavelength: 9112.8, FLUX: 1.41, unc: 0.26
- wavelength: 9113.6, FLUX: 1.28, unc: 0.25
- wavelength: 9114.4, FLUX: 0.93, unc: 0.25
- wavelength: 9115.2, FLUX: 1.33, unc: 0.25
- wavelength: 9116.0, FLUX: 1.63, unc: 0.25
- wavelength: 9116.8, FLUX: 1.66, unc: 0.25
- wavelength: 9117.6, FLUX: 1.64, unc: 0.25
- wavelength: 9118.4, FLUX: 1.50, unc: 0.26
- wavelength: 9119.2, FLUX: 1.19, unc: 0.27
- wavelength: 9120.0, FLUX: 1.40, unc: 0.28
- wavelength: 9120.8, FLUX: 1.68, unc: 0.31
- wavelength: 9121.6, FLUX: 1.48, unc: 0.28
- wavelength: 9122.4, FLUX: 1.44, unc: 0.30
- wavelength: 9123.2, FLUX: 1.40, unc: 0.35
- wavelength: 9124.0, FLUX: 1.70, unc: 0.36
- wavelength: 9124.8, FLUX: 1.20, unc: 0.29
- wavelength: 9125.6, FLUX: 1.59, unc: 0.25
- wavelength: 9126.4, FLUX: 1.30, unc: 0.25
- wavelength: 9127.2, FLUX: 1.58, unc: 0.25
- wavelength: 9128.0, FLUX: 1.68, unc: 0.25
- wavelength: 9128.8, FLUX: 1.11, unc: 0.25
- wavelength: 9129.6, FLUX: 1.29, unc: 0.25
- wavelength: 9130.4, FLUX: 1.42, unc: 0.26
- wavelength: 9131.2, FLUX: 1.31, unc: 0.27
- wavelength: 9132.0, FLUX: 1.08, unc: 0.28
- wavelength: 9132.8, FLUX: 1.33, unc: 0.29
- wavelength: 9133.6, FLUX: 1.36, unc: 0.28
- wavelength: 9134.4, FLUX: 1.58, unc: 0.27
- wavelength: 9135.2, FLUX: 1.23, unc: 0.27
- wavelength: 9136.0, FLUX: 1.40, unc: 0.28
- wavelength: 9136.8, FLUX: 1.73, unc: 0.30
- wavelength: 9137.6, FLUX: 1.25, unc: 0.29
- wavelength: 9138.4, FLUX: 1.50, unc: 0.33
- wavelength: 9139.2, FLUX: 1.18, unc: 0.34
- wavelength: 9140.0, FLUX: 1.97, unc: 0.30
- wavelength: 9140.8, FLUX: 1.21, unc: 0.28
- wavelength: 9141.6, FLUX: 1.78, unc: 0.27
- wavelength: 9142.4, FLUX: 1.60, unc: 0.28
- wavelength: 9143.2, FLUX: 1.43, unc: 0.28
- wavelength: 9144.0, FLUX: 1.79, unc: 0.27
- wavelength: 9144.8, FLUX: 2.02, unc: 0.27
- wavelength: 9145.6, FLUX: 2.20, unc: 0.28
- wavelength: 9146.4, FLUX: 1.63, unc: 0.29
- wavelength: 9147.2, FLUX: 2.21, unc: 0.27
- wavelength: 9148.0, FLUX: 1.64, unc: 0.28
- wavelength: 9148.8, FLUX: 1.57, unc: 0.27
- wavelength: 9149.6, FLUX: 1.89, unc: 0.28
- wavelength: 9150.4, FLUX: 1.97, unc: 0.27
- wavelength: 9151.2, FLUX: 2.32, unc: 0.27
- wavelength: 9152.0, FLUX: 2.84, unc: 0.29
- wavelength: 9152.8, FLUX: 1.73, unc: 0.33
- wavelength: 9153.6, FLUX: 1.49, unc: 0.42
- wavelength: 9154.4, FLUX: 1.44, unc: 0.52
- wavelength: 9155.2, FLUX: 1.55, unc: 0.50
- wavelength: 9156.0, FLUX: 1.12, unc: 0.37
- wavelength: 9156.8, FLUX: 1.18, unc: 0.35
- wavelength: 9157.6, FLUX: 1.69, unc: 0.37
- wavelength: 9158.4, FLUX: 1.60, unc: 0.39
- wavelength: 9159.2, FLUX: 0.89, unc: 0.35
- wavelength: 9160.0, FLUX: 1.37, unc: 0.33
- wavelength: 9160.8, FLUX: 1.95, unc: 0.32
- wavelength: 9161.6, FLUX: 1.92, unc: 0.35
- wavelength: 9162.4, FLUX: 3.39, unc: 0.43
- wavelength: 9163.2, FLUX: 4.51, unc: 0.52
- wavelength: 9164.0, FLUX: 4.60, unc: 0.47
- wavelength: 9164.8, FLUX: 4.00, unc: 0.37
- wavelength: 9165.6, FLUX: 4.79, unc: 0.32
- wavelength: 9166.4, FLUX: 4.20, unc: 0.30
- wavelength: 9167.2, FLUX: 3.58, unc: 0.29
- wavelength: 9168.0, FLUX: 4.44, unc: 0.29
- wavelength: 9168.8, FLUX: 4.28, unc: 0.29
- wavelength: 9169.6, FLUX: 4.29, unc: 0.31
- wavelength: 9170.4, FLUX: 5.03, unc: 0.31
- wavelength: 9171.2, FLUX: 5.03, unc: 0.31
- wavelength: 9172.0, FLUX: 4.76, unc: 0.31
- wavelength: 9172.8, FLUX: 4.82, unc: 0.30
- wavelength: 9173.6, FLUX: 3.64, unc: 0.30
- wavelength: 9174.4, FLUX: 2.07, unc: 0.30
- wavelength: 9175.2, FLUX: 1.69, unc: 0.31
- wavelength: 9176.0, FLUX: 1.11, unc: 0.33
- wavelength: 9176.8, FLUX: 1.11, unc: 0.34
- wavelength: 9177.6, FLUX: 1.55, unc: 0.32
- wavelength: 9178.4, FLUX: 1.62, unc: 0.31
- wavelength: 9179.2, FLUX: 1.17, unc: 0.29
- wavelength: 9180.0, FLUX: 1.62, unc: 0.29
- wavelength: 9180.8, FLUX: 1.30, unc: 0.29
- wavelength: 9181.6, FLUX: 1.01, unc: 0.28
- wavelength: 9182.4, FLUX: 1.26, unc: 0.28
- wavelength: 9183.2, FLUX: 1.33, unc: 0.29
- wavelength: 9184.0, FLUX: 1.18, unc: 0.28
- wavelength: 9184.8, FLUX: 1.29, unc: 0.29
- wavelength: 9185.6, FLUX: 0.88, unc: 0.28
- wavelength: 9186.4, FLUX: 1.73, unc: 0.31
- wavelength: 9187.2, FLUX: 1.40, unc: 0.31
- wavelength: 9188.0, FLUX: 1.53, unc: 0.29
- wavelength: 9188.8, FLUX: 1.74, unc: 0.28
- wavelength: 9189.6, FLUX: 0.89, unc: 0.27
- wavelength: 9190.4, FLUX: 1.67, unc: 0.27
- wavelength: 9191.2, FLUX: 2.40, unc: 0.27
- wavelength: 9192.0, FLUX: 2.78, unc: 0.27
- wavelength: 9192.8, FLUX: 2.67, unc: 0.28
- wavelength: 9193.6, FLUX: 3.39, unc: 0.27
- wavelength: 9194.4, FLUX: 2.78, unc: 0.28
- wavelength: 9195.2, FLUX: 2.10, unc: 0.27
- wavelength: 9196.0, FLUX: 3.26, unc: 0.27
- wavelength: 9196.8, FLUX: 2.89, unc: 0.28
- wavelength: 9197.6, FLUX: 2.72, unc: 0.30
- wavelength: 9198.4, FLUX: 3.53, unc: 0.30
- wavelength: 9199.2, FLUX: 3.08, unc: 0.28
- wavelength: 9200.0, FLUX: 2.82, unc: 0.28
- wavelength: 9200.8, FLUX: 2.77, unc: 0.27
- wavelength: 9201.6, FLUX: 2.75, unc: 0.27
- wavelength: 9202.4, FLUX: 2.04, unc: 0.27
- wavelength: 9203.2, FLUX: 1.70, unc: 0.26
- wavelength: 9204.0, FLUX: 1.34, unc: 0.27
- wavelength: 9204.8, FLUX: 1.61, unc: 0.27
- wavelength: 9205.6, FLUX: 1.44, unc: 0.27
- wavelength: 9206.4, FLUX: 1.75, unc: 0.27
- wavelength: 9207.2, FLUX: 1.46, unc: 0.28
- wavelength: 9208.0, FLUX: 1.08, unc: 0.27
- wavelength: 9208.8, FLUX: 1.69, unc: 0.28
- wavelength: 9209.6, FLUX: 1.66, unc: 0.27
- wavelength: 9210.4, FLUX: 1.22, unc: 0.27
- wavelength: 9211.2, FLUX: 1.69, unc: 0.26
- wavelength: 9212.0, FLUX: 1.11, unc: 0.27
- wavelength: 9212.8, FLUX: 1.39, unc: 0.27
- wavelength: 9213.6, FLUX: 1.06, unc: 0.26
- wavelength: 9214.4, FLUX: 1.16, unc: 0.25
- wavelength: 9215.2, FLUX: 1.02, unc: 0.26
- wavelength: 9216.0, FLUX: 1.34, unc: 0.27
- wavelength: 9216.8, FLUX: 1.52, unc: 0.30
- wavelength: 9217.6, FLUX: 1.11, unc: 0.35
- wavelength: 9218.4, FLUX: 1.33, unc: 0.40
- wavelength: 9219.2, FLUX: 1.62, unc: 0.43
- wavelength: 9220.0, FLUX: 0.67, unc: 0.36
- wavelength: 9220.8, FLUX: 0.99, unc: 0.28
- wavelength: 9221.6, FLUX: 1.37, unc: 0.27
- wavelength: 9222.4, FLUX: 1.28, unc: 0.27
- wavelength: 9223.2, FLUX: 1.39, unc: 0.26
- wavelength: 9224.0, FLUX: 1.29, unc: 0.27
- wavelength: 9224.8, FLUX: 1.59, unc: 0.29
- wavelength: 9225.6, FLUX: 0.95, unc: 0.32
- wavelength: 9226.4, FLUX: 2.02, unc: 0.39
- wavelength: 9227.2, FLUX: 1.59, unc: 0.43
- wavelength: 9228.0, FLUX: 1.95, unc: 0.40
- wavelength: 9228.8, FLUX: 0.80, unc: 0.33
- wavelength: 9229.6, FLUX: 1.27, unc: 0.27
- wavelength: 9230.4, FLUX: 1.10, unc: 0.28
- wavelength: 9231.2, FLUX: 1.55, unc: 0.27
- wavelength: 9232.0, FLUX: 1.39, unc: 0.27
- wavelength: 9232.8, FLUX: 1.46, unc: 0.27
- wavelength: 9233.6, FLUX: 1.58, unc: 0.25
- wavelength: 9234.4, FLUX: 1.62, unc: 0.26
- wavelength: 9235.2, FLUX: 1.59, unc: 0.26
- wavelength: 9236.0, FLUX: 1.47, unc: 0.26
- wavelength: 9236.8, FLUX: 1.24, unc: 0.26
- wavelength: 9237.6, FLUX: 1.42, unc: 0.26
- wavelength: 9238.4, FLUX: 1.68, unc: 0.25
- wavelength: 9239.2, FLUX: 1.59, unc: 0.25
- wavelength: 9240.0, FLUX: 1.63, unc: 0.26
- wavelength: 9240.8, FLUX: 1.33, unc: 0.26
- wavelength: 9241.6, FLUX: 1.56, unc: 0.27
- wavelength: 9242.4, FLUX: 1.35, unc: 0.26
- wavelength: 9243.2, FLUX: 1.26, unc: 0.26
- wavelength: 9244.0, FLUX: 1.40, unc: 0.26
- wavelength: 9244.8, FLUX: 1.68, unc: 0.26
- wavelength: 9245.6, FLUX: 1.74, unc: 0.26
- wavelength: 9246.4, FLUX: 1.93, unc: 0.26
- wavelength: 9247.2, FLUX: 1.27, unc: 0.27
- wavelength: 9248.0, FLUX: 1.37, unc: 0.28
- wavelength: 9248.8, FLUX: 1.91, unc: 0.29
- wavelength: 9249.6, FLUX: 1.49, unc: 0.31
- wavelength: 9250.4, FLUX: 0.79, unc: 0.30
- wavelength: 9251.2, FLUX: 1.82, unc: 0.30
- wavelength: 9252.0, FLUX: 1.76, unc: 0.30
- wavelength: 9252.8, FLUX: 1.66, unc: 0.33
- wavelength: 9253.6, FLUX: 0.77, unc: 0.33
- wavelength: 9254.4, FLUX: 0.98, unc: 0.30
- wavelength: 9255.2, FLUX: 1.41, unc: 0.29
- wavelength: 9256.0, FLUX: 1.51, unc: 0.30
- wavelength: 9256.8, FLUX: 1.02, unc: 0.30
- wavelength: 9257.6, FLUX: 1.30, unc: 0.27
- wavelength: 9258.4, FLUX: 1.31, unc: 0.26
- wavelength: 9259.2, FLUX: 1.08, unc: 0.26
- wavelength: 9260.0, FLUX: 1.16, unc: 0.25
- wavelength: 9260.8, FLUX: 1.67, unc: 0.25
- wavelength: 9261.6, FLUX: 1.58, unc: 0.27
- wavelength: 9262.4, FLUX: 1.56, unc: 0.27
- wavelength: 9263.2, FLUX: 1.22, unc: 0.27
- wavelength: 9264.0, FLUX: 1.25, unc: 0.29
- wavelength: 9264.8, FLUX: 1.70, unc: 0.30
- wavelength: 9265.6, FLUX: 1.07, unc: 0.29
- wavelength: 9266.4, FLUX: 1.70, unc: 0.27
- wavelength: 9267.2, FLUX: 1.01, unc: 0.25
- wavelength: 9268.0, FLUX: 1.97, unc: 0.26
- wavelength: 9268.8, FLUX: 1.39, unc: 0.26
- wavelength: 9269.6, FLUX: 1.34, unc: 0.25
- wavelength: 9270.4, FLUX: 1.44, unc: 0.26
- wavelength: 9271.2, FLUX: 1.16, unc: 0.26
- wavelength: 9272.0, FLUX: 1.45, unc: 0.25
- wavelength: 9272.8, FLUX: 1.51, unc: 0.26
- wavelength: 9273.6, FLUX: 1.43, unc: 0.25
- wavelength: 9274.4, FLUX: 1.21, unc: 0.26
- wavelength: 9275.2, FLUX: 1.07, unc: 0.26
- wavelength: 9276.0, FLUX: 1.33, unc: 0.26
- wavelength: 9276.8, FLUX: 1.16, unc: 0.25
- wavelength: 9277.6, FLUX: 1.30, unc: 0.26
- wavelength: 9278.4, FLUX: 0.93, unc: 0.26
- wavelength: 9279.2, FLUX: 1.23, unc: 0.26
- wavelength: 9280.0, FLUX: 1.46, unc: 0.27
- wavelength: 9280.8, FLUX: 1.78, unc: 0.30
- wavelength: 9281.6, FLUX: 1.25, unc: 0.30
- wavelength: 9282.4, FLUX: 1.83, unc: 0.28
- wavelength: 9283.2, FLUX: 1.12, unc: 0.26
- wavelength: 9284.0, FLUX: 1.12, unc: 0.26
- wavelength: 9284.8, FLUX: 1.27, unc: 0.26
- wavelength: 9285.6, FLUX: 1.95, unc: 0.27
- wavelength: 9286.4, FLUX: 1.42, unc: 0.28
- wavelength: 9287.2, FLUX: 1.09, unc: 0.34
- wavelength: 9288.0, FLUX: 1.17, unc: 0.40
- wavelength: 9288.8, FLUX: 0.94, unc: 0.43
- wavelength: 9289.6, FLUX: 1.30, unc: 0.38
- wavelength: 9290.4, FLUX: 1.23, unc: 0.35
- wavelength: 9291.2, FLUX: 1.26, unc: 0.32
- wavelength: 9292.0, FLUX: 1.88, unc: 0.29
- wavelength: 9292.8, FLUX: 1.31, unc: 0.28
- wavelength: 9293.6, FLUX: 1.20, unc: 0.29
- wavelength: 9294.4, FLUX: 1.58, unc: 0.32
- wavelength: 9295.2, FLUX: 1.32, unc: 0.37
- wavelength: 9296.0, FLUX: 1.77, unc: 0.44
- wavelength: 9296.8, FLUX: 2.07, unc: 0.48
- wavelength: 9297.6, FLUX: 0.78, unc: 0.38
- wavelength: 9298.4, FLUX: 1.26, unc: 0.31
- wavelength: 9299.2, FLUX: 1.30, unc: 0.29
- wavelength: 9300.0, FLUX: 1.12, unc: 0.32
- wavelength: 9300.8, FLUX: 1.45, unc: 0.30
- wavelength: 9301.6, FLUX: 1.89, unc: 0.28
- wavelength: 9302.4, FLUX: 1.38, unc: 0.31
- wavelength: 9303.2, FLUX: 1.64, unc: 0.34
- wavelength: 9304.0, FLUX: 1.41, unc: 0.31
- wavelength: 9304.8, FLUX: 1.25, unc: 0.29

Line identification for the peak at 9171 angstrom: H-alpha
